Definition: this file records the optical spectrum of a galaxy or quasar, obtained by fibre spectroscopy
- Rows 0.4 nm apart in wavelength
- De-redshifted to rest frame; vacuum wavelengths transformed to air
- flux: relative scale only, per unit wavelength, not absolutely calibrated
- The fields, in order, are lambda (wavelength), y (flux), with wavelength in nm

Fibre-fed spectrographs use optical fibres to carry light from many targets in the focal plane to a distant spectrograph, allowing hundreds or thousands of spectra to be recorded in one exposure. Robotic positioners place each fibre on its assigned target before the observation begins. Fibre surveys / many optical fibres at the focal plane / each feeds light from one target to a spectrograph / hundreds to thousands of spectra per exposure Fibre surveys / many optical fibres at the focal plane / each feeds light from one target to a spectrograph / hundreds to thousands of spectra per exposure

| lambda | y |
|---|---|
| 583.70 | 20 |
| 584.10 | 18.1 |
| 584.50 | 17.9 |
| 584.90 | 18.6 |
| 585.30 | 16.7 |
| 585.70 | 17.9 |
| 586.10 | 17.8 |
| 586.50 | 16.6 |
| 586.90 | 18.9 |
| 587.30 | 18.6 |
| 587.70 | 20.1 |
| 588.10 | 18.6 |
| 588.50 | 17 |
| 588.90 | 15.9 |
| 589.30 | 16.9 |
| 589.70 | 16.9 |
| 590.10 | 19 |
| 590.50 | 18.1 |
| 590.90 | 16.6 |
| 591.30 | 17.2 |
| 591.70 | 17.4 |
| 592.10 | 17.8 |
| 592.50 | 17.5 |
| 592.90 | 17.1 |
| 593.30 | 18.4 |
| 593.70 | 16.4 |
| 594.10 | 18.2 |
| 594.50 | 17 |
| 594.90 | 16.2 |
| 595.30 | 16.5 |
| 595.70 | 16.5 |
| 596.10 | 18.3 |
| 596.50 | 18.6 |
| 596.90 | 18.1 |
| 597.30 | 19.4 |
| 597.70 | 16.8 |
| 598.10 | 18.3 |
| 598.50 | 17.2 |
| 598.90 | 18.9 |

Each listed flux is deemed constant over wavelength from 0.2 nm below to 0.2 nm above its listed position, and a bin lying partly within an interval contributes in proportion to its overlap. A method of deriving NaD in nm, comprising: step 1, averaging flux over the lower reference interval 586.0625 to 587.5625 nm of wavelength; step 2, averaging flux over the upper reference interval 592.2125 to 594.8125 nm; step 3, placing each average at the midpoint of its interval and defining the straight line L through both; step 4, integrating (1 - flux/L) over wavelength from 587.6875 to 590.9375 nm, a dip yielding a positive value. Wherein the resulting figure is 0.04 nm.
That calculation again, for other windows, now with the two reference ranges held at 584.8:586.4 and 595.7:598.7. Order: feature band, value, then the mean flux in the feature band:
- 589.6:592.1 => 0.030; 17.6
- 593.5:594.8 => 0.056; 17.1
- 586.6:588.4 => -0.113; 18.8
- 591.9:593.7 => 0.030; 17.6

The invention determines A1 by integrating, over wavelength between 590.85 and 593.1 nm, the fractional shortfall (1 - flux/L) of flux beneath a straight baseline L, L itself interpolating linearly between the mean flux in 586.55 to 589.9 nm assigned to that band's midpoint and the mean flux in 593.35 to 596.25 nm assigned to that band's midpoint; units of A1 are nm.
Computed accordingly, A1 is 0.01 nm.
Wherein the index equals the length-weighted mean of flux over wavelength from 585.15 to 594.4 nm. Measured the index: 17.6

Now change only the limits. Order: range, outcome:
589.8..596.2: 17.4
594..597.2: 17.5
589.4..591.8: 17.5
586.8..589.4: 18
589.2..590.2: 17.5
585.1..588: 18.1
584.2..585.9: 17.8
